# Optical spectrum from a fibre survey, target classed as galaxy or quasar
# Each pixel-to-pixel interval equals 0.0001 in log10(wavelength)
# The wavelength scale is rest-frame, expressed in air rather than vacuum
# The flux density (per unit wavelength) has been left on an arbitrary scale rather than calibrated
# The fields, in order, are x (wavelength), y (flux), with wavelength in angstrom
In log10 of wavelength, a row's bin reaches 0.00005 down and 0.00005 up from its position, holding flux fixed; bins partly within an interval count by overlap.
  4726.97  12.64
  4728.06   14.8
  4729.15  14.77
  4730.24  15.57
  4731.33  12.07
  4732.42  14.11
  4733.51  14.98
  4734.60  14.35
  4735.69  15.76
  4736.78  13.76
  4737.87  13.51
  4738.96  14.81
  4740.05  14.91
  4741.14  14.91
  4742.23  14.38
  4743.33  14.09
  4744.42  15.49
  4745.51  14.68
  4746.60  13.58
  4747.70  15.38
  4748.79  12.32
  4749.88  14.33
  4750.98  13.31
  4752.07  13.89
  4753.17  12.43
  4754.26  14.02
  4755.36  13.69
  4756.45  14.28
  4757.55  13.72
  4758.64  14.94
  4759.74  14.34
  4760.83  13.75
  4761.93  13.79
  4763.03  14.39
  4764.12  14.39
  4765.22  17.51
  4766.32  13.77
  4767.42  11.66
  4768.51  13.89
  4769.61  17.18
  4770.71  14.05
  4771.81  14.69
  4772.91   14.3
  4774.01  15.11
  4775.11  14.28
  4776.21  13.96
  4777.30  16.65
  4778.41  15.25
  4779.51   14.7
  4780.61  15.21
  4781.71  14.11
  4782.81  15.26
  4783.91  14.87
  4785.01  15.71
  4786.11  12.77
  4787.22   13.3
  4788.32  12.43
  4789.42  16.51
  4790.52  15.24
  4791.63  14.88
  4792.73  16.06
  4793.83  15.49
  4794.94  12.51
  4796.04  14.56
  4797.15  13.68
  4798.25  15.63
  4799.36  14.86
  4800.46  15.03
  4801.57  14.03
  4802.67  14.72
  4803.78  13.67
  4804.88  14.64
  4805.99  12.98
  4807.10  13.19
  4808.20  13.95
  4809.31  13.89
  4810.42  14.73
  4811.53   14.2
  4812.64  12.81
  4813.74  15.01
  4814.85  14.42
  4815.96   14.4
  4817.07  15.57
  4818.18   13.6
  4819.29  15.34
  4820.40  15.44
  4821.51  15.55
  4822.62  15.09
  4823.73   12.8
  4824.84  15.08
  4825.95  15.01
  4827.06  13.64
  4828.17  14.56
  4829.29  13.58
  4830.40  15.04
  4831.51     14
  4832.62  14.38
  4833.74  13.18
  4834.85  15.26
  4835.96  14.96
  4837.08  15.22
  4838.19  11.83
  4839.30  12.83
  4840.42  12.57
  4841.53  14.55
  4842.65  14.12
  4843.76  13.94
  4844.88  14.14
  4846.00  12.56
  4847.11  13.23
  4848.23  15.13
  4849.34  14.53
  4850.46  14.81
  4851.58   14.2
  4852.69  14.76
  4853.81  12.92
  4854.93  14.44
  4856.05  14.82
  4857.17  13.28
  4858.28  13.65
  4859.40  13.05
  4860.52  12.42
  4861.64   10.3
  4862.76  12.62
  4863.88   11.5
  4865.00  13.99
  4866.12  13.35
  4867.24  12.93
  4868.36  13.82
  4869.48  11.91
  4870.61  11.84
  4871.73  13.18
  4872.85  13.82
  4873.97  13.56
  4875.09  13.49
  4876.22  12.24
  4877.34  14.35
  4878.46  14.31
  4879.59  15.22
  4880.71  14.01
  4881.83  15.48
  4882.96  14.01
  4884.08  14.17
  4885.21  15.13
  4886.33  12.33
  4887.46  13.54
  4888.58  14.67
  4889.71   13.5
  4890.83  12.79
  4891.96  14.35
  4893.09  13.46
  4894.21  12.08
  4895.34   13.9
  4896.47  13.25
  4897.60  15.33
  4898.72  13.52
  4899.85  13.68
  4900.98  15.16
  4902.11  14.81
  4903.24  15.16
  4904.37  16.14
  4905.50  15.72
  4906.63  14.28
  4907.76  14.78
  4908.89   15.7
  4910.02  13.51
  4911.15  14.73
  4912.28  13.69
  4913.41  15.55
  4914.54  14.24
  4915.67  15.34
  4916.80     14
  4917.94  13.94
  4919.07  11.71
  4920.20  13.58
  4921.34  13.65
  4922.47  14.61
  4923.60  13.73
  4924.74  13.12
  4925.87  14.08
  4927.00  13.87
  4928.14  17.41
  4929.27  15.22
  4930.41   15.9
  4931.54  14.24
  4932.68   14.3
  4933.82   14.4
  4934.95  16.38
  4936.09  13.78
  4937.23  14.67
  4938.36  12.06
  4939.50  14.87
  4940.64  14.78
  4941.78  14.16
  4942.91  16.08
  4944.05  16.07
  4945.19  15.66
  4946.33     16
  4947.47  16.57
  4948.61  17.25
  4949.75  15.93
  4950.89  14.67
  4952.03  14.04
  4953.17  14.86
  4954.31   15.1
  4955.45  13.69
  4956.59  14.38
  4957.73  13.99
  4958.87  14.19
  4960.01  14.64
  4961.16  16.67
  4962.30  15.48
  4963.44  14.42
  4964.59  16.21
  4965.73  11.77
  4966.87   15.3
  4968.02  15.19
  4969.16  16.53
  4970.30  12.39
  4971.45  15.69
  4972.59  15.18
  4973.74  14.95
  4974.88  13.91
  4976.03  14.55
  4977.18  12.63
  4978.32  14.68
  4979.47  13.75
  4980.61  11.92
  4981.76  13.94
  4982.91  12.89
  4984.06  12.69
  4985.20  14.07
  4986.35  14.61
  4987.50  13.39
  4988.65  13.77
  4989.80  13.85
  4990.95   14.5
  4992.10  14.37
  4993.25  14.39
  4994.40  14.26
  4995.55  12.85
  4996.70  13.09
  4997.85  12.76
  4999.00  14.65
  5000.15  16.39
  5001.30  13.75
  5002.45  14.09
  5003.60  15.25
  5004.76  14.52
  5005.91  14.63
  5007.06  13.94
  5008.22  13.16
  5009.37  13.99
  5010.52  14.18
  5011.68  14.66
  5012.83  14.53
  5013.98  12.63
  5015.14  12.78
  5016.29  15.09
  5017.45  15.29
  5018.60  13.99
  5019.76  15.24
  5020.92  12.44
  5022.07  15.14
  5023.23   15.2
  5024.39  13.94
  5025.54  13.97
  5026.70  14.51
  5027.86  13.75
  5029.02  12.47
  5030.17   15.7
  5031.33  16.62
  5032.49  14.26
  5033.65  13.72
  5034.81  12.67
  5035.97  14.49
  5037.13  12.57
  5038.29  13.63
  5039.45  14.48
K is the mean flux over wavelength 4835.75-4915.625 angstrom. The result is 13.9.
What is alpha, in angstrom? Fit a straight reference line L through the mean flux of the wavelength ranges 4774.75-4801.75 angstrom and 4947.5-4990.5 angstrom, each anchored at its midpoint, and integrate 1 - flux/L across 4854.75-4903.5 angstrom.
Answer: 3.3 angstrom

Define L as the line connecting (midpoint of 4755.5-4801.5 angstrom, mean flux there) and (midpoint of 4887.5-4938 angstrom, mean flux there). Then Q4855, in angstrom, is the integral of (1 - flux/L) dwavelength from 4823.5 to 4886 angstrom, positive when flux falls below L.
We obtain 3.1 angstrom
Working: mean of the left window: 14.6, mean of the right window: 14.3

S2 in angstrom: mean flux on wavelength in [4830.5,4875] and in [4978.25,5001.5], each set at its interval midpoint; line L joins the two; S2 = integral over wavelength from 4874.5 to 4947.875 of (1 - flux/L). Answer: -4.0 angstrom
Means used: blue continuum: 13.5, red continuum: 13.8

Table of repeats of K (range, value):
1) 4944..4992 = 14.5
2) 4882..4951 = 14.5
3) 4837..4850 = 13.7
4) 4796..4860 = 14.2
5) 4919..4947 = 14.6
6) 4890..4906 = 14.2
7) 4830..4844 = 14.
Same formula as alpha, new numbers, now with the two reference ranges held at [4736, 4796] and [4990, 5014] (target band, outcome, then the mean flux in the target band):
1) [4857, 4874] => 1.80 angstrom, 12.8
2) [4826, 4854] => 0.61 angstrom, 14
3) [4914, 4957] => -1.40 angstrom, 14.7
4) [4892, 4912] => -0.20 angstrom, 14.4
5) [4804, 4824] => 0.06 angstrom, 14.3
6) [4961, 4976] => -0.68 angstrom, 14.8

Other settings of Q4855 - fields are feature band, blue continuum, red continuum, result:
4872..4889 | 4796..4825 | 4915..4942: 0.41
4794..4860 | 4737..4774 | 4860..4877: -4.29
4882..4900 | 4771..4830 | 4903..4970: 1.12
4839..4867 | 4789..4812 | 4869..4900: 0.96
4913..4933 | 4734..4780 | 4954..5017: -0.15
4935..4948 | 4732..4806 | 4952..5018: -0.69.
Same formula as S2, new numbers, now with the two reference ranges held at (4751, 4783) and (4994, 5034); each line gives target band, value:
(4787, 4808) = 0.00 angstrom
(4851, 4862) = 0.70 angstrom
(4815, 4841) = 0.13 angstrom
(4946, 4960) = -0.74 angstrom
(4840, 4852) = 0.31 angstrom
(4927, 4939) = -0.42 angstrom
